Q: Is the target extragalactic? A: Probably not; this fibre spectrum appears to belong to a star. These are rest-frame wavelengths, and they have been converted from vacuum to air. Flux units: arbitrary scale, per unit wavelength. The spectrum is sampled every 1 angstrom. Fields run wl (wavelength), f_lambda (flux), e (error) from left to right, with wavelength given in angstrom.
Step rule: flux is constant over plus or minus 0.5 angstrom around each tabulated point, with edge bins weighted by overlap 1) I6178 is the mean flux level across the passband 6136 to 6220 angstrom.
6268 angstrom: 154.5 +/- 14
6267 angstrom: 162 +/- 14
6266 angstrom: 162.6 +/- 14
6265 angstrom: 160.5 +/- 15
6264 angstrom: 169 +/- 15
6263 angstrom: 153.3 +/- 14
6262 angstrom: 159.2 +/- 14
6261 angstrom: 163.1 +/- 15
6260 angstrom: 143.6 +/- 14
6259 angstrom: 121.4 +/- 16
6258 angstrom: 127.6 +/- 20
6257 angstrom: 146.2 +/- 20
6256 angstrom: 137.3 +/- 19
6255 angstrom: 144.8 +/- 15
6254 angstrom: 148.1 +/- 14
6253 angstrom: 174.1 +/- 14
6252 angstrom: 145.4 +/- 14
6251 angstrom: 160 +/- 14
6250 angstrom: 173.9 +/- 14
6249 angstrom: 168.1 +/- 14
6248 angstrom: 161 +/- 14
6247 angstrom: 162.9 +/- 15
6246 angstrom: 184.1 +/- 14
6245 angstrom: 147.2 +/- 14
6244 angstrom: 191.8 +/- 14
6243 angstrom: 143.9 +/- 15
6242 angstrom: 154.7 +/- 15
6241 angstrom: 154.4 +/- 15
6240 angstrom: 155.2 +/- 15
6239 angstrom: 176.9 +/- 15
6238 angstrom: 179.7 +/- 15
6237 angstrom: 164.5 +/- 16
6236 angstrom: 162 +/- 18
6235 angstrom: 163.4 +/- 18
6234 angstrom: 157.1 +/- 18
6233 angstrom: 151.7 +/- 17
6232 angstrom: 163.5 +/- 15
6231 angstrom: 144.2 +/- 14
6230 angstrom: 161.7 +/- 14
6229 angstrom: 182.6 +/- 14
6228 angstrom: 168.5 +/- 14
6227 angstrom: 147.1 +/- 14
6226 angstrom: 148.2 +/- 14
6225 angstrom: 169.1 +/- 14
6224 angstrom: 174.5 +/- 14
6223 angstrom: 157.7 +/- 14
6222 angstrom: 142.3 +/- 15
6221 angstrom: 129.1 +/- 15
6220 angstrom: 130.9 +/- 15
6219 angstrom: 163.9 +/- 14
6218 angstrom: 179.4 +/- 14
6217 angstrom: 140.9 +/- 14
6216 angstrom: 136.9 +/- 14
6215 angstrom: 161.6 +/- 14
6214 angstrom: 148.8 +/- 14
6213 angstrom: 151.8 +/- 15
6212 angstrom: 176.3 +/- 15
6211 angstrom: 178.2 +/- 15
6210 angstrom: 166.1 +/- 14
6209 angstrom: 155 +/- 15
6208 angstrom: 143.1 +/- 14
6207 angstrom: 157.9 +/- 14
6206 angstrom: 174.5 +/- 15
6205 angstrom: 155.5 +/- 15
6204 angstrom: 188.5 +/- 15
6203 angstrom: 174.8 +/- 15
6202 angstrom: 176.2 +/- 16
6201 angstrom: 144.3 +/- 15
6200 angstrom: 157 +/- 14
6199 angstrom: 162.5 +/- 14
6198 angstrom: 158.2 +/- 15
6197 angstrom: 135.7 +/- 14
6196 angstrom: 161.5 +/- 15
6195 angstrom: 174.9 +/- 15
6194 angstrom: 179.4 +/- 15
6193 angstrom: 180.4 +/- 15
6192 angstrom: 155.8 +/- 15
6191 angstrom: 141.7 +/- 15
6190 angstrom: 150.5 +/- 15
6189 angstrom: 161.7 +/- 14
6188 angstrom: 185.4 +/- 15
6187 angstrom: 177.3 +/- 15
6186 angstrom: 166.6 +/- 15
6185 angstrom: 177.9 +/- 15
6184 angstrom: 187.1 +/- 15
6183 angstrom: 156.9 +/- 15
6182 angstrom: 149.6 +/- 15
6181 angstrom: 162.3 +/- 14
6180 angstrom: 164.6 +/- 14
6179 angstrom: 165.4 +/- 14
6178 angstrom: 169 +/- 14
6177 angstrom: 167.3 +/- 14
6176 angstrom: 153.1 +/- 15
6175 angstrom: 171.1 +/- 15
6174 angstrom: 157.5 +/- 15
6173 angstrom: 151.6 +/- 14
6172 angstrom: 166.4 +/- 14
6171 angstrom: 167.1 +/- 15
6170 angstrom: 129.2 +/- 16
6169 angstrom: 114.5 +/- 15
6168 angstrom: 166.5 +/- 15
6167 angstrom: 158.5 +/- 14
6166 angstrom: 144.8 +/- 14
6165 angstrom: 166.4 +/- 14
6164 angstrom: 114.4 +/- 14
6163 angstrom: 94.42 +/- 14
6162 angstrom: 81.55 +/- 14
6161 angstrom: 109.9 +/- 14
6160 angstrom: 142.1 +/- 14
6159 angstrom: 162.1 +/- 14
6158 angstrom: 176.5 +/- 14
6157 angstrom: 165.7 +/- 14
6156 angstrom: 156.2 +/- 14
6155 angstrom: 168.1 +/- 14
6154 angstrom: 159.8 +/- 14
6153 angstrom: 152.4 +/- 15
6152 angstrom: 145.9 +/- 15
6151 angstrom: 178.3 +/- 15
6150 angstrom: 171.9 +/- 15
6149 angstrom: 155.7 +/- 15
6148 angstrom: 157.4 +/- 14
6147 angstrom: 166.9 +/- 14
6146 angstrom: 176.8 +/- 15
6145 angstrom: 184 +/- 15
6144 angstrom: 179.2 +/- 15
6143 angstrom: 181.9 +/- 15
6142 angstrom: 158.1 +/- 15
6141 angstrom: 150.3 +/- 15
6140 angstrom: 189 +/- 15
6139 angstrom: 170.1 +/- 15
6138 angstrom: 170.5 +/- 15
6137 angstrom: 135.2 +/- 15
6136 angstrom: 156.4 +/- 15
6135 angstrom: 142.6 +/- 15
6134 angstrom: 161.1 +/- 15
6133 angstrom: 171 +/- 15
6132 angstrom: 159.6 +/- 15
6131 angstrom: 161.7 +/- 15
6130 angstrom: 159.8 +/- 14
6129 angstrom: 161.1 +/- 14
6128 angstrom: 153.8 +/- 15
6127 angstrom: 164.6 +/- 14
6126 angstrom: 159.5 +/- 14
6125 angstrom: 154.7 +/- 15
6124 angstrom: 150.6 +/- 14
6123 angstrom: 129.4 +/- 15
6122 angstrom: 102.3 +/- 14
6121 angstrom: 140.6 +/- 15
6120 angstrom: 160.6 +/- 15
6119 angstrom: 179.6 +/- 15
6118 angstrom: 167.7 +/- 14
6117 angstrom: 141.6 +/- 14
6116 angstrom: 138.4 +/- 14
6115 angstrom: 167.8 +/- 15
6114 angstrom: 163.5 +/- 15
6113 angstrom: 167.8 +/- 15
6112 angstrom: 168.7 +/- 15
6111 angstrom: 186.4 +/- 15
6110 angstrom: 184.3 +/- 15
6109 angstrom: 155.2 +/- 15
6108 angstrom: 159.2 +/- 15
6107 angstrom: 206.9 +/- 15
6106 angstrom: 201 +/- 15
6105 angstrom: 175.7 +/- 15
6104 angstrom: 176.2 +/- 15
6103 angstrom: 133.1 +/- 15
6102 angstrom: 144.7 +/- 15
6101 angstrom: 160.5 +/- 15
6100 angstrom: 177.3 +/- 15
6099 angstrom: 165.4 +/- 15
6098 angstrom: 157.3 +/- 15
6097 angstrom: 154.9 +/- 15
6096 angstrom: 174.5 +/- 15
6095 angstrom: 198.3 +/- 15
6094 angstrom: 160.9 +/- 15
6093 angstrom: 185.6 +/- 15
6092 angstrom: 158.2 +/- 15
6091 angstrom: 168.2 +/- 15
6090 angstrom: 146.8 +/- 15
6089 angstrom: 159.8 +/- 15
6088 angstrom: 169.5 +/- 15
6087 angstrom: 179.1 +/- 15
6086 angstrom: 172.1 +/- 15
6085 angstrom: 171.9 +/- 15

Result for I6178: 159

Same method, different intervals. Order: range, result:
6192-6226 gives 160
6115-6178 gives 155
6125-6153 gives 163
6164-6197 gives 161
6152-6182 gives 150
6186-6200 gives 163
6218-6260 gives 157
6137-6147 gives 171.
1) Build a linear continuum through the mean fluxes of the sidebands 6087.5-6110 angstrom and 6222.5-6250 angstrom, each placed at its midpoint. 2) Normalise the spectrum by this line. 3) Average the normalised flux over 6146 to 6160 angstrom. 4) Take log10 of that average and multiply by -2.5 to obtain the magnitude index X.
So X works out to 0.02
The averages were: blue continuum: 168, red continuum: 163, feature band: 163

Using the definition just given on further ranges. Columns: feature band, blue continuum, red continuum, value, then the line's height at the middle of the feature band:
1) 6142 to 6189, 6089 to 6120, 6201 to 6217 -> 0.04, 164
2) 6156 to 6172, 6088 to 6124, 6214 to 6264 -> 0.14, 160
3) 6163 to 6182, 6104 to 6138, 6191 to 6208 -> 0.06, 163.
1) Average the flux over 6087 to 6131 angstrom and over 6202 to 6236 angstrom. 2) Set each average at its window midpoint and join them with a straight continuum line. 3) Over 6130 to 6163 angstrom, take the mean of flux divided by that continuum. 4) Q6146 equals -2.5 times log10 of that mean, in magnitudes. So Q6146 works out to 0.02 mag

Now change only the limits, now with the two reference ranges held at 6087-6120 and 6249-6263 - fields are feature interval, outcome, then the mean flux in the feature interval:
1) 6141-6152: -0.04 mag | 169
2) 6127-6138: 0.05 mag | 157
